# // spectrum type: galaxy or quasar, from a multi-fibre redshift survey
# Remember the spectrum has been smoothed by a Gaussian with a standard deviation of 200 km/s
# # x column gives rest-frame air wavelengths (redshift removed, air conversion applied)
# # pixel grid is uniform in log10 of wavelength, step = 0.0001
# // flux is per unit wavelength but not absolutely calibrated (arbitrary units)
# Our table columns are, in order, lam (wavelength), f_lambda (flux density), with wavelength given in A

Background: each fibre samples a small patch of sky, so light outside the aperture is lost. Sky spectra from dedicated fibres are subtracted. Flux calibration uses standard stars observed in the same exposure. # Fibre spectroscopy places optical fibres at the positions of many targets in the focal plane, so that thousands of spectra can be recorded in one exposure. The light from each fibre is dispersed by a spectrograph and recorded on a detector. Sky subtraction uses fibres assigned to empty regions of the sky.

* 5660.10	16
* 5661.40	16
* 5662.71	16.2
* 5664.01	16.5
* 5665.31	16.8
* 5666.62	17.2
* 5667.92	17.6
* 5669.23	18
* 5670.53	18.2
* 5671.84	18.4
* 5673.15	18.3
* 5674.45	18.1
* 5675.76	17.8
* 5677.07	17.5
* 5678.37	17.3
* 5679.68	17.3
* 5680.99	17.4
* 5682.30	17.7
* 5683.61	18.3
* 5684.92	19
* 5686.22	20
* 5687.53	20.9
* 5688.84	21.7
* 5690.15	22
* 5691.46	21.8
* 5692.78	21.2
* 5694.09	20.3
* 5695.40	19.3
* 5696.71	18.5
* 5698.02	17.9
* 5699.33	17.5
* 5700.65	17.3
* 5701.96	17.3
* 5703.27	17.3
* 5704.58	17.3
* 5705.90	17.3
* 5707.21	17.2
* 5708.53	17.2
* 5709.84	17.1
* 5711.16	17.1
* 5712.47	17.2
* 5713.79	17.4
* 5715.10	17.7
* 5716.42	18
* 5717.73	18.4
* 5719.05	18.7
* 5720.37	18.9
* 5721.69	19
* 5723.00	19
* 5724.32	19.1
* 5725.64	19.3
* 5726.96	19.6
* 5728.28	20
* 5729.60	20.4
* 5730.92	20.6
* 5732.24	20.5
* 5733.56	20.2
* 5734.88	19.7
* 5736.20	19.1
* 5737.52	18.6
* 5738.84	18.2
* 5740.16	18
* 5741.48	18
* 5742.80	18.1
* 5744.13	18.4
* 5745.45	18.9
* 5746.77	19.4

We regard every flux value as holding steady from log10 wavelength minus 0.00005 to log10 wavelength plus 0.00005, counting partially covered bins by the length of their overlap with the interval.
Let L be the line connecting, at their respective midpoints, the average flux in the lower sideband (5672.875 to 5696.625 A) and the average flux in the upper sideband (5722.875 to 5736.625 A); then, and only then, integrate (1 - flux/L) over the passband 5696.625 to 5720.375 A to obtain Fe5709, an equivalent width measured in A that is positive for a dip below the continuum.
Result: 2.4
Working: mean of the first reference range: 19.2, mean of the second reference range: 19.8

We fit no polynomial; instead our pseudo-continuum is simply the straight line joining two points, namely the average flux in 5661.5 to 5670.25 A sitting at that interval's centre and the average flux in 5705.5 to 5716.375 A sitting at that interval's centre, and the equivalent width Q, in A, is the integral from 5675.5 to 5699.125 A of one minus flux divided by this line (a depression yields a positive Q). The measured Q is -2.80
